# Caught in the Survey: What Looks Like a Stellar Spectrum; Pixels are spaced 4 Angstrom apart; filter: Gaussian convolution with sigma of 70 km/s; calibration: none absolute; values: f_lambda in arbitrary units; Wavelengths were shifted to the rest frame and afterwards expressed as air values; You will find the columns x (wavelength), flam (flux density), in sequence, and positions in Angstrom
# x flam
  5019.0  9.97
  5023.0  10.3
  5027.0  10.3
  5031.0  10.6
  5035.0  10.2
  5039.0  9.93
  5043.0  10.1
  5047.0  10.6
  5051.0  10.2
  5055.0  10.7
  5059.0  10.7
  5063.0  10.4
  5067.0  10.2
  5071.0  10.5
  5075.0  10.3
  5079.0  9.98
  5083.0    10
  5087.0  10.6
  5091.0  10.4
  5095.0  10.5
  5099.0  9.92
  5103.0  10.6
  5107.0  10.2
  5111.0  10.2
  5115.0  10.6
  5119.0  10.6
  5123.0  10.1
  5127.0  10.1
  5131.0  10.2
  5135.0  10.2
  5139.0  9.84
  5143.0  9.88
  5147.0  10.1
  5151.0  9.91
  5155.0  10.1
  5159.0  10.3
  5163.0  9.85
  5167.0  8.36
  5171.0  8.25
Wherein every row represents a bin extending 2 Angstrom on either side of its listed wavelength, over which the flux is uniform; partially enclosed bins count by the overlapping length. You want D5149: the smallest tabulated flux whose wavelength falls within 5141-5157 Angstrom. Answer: 9.88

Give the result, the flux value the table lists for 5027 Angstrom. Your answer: 10.3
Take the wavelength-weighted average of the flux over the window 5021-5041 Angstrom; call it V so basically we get 10.3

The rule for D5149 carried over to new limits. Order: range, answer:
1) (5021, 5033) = 10.3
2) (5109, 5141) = 9.84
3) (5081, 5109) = 9.92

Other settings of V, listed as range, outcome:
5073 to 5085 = 10.1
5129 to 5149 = 10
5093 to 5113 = 10.3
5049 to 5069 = 10.4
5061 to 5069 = 10.3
